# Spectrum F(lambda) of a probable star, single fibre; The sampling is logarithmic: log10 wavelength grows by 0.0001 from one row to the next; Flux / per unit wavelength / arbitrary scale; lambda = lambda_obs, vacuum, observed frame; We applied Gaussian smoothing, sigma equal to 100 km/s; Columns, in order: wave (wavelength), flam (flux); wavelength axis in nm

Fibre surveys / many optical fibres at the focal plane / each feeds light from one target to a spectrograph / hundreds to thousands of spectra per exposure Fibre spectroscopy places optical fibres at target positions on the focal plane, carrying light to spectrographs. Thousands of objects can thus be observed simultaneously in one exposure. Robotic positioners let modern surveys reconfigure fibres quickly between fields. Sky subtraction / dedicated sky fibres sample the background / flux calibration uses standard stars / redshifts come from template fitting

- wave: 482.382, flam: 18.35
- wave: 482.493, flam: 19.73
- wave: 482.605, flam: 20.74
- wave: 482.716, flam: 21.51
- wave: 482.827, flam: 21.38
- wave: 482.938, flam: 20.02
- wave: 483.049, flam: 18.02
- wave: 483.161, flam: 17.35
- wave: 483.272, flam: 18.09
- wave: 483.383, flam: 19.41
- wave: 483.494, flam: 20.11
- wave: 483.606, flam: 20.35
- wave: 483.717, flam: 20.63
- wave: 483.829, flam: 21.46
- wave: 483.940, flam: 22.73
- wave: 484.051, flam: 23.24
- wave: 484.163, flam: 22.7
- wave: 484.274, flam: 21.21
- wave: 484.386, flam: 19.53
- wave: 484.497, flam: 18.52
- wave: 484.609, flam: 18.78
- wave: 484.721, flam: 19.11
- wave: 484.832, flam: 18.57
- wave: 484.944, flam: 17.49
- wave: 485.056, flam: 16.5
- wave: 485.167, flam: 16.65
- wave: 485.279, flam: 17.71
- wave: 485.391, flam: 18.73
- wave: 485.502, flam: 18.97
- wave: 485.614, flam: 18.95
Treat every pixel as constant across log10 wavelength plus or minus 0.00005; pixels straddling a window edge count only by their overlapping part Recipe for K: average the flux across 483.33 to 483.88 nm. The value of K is 20.4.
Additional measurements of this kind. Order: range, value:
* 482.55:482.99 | 20.9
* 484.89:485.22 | 16.9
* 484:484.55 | 21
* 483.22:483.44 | 18.8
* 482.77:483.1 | 19.9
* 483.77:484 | 22.1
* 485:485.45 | 17.4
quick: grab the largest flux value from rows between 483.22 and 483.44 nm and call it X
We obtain 19.41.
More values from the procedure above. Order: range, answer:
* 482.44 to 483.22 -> 21.51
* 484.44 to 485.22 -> 19.11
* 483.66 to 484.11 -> 23.24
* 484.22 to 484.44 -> 21.21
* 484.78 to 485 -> 18.57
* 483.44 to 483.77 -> 20.63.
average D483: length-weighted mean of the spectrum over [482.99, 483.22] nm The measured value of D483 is 17.7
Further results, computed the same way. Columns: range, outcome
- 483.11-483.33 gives 17.8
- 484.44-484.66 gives 18.7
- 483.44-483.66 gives 20.2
